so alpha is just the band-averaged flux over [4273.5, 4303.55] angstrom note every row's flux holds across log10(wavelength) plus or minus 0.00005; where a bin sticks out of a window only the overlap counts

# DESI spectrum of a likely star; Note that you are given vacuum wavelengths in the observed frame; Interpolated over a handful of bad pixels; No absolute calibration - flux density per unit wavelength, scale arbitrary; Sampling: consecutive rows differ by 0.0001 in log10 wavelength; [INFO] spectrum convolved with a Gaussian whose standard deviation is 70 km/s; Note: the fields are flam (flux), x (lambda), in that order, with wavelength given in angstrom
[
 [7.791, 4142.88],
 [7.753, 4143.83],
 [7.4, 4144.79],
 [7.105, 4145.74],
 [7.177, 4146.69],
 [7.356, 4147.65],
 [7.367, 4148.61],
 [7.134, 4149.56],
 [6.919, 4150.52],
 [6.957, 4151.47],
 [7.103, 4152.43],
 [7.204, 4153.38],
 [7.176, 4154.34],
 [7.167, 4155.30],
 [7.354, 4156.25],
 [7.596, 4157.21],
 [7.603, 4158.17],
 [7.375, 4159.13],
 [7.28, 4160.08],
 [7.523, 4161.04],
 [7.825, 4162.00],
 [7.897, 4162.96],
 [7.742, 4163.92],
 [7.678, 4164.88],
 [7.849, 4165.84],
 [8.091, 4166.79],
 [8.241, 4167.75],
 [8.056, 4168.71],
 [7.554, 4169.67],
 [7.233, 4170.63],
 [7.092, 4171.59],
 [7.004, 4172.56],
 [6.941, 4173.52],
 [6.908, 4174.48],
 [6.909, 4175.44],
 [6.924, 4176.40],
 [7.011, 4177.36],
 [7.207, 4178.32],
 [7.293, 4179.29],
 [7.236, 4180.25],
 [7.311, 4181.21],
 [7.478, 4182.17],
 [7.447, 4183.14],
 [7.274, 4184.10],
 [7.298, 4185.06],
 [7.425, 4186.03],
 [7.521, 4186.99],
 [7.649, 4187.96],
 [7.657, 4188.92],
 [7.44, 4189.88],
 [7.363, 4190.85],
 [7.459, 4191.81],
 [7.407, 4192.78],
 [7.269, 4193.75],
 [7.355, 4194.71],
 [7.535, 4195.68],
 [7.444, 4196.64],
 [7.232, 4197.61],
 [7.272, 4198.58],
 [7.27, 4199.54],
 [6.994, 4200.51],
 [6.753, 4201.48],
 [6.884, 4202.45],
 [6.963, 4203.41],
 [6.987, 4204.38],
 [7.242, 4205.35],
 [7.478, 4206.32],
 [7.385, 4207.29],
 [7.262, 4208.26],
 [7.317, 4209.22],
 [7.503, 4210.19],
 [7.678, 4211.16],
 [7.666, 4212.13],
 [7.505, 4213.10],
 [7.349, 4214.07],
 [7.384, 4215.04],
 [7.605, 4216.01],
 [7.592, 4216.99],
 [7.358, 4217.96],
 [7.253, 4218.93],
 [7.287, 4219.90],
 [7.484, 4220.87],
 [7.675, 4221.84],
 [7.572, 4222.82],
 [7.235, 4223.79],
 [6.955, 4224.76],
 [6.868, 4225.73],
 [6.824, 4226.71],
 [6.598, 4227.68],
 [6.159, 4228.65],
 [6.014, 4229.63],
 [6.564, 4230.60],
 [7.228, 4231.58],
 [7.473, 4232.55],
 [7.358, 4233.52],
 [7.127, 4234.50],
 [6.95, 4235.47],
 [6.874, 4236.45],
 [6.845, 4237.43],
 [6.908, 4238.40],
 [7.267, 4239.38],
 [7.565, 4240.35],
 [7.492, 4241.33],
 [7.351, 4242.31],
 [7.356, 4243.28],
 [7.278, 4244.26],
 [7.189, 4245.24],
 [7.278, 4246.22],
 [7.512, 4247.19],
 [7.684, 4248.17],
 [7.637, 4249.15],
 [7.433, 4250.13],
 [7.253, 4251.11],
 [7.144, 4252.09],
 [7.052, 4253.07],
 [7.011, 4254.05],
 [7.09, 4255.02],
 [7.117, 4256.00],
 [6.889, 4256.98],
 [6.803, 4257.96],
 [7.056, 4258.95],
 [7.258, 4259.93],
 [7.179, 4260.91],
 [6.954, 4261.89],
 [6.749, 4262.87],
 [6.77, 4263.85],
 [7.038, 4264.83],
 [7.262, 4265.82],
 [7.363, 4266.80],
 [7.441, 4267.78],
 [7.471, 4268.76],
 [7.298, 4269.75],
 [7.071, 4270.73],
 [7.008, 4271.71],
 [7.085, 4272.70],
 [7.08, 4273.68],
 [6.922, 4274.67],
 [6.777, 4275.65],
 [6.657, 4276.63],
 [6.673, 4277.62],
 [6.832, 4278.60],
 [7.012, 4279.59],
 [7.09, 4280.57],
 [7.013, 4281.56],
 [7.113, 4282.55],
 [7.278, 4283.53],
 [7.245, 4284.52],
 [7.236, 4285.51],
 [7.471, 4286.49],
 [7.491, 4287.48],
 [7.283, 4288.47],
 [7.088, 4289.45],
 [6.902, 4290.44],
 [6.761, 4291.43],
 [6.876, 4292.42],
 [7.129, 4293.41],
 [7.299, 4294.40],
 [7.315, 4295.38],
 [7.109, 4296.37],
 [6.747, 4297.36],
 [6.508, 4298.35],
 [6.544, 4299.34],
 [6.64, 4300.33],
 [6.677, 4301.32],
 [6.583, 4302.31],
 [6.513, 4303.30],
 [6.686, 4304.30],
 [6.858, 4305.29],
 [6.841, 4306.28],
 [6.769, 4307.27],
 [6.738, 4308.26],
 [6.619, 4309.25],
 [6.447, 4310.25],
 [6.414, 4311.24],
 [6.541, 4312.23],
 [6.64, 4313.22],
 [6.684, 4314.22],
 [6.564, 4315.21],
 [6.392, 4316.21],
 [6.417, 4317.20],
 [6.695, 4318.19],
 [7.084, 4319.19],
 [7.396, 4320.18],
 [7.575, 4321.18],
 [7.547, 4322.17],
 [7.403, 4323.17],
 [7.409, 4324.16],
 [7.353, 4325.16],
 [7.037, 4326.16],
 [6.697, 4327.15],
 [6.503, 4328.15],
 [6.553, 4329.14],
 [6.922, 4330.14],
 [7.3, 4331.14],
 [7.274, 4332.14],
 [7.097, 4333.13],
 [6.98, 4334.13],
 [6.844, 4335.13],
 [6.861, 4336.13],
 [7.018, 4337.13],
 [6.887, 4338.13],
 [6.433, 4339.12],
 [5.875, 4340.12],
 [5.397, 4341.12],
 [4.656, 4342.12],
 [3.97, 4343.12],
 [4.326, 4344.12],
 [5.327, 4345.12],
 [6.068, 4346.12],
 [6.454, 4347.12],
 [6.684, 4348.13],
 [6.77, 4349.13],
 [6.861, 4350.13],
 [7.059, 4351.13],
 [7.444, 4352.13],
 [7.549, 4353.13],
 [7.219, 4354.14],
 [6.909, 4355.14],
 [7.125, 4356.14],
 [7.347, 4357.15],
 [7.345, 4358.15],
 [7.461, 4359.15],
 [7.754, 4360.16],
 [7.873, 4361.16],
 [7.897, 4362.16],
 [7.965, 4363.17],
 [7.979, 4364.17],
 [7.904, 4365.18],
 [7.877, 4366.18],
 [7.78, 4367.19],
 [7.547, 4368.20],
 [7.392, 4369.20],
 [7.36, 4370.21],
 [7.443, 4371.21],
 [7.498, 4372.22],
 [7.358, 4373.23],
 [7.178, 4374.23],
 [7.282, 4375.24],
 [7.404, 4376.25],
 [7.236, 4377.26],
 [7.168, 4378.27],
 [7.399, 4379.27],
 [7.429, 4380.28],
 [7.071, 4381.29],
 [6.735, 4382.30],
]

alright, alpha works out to 6.97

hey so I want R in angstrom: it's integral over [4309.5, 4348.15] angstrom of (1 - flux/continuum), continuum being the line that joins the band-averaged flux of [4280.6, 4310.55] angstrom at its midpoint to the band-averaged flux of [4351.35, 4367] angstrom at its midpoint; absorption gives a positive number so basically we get 3.7 angstrom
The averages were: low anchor 6.93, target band 6.55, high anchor 7.57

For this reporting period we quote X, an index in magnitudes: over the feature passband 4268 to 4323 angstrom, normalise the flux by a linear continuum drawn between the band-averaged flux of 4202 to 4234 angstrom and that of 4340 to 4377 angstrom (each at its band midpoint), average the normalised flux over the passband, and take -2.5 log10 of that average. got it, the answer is 0.02 mag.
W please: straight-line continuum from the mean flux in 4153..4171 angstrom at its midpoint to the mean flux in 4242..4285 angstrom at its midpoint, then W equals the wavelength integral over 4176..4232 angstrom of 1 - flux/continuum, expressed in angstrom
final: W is 1.2 angstrom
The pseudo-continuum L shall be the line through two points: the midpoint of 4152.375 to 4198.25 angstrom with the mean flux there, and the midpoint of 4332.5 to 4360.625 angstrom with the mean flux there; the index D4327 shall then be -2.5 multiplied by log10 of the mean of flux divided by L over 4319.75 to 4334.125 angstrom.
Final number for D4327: -0.08 mag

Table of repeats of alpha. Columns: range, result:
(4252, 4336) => 6.97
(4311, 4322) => 6.8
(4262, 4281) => 7.03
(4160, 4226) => 7.38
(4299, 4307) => 6.67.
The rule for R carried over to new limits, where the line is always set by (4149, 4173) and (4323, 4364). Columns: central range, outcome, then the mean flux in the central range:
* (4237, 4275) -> -0.4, 7.18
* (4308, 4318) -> 0.5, 6.55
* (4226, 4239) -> 0.6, 6.84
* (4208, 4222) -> -0.4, 7.46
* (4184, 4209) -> 0.1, 7.3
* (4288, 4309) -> 0.3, 6.85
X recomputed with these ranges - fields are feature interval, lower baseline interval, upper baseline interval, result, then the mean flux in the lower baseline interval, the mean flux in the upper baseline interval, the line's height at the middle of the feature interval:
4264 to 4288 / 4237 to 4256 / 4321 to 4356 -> -0.01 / 7.28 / 6.63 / 7.07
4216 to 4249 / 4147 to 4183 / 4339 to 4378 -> 0.01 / 7.37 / 6.96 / 7.22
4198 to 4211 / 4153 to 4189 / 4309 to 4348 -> 0.01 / 7.42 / 6.55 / 7.23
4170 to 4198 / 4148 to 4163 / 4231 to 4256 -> 0.00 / 7.33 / 7.25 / 7.3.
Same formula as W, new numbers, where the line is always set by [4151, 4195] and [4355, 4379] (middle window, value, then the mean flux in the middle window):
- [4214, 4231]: 0.76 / 7.09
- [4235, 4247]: 0.38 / 7.2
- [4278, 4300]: 1.21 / 7.06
